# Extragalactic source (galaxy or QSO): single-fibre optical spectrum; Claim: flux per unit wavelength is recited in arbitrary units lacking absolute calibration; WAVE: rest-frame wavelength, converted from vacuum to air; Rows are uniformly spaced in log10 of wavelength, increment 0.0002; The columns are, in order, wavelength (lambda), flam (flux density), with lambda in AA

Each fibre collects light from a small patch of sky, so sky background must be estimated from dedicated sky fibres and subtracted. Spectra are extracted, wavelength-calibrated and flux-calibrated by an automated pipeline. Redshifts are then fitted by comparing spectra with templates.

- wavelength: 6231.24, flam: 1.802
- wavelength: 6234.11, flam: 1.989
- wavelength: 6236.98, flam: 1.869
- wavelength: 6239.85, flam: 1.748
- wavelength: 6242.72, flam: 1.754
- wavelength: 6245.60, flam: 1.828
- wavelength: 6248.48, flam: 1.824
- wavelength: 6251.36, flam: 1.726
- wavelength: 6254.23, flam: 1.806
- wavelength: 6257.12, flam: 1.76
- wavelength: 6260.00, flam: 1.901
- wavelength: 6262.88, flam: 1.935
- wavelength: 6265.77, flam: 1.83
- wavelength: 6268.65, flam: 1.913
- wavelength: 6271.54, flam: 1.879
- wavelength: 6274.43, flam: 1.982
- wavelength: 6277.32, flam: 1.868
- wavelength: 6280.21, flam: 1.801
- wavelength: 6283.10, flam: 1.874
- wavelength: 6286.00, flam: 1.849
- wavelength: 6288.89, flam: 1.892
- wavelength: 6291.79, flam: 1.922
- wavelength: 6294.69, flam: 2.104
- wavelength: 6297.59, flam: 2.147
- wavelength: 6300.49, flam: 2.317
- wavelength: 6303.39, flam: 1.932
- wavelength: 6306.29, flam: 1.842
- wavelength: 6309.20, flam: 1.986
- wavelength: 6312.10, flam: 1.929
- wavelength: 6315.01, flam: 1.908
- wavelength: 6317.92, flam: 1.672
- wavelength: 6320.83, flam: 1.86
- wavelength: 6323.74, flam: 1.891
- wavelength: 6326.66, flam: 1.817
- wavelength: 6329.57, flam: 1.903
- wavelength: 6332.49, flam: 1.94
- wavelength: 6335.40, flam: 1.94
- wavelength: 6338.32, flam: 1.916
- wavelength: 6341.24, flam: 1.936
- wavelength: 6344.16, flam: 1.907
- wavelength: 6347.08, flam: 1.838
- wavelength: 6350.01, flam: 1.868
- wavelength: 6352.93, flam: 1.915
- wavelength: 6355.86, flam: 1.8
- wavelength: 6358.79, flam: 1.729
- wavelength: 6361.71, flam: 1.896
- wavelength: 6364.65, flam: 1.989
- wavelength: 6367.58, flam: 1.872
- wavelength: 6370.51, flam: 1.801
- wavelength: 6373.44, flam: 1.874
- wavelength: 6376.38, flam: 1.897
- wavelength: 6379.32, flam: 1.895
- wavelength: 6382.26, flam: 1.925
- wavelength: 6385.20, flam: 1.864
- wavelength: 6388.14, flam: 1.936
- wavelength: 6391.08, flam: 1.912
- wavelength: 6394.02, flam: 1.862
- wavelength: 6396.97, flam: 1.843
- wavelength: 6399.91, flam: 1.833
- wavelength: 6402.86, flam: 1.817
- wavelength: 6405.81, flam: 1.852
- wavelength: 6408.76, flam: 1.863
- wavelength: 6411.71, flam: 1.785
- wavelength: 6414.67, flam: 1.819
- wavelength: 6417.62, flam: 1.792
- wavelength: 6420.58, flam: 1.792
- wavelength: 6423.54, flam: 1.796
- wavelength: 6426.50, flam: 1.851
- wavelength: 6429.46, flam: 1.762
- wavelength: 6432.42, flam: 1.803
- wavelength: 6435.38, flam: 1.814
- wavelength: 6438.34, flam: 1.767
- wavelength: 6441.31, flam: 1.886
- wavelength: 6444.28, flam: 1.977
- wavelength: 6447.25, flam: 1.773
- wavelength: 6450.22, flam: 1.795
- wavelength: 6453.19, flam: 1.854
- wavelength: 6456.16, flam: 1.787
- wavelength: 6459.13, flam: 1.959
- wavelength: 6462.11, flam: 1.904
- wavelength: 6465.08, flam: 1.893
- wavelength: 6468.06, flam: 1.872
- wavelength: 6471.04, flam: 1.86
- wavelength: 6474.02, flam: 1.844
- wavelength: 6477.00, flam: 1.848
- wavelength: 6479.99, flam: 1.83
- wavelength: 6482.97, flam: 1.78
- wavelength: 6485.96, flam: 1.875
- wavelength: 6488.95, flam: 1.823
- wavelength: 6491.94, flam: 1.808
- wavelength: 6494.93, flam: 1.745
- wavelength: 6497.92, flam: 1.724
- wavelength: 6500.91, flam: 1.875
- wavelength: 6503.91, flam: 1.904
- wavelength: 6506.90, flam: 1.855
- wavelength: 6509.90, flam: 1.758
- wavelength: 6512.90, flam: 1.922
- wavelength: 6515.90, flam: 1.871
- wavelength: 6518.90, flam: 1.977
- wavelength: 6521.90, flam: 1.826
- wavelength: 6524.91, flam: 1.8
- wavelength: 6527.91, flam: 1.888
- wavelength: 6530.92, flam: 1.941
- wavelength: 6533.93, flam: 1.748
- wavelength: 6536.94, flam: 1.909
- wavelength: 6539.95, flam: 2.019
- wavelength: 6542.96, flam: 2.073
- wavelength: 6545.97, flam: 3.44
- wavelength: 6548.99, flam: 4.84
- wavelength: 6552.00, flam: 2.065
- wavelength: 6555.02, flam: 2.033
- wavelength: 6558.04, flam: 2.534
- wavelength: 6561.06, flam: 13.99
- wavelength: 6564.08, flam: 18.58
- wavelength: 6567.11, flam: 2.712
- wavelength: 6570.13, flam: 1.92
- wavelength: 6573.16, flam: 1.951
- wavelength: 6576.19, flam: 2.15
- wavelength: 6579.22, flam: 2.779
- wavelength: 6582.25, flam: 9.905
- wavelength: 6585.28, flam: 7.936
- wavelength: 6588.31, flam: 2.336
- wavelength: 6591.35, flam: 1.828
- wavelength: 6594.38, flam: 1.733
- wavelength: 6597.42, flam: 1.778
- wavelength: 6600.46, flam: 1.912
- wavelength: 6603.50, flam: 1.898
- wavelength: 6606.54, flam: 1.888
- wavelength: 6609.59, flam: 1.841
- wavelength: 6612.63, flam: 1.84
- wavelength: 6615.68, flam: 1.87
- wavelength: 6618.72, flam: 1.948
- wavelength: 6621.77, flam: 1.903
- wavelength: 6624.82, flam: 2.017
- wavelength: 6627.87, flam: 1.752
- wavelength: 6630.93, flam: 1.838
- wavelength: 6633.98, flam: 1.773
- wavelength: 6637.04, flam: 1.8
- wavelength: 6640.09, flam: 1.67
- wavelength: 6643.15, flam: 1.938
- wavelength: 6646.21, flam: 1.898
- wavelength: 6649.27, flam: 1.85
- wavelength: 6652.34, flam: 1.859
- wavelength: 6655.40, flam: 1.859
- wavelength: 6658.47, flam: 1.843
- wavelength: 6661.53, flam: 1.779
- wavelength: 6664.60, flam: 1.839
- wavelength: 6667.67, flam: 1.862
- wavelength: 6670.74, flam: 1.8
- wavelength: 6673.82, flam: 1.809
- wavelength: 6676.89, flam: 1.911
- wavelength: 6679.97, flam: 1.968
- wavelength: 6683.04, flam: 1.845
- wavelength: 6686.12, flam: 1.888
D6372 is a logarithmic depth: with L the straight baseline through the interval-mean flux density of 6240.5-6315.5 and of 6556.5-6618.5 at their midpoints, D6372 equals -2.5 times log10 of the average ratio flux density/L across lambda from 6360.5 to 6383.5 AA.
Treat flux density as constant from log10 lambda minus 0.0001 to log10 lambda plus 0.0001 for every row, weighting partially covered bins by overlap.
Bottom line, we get 0.33 mag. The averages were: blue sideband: 1.9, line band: 1.89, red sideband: 4.12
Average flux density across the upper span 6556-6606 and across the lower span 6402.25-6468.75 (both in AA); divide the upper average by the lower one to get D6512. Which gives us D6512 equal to 2.5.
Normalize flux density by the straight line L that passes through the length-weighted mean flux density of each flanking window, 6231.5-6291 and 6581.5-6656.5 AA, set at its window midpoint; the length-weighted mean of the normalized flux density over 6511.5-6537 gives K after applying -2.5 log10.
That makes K 0.19 mag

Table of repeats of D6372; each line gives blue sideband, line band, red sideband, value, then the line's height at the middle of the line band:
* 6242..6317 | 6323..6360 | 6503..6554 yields 0.052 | 1.97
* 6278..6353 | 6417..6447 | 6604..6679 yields 0.042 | 1.89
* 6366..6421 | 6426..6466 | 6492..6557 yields 0.063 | 1.95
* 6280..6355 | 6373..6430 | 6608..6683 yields 0.031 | 1.9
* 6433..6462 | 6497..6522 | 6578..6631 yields 0.182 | 2.2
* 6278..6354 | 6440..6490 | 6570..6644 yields 0.192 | 2.22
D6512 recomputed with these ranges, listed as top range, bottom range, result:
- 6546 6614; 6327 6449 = 2.20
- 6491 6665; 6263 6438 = 1.46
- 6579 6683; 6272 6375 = 1.20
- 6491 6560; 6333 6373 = 1.17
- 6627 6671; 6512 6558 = 0.82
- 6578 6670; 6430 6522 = 1.28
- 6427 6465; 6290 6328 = 0.95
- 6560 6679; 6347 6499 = 1.61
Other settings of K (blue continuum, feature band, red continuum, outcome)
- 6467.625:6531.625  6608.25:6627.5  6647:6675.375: -0.03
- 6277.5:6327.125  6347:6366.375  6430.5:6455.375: 0.02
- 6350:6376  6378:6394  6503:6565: 0.09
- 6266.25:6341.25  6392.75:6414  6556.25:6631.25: 0.35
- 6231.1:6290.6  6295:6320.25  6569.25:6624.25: 0.00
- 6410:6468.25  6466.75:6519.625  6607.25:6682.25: 0.00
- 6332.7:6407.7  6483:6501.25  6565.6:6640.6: 0.23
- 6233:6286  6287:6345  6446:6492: -0.05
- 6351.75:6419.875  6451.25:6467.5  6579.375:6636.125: 0.13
